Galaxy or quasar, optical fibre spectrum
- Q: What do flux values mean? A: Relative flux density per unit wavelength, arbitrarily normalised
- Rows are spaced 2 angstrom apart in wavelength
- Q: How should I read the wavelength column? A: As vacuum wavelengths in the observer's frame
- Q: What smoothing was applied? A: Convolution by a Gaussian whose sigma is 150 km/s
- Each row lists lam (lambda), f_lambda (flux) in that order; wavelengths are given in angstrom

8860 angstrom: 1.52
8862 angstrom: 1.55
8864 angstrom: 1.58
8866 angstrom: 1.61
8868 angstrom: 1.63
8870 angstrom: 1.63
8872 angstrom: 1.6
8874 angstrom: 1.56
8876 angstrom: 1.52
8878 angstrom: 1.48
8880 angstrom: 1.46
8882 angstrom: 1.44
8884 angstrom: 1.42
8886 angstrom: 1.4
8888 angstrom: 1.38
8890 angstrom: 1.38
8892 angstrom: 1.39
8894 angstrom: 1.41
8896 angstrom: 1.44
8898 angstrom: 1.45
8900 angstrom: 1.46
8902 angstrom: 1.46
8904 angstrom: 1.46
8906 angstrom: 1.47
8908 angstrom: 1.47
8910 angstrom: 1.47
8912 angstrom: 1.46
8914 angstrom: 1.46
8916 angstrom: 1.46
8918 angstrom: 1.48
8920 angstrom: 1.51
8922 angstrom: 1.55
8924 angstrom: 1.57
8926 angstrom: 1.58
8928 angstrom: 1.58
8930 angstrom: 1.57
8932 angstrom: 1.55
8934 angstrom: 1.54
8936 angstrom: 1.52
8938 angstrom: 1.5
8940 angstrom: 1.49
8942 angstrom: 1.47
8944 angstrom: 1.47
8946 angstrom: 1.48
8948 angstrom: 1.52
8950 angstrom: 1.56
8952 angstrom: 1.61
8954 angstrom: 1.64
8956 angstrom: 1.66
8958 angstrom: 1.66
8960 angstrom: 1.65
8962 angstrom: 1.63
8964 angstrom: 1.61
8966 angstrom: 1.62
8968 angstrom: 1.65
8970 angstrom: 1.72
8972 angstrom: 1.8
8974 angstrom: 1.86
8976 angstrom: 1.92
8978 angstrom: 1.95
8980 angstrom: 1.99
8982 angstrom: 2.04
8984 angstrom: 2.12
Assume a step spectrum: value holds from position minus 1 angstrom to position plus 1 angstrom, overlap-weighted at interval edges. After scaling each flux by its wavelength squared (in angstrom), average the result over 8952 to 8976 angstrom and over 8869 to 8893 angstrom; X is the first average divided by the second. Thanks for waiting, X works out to 1.2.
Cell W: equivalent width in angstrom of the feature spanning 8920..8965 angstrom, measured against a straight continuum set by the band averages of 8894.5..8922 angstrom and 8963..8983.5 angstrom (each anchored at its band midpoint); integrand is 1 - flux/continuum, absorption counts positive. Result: 2.5 angstrom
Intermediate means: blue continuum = 1.47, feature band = 1.56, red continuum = 1.82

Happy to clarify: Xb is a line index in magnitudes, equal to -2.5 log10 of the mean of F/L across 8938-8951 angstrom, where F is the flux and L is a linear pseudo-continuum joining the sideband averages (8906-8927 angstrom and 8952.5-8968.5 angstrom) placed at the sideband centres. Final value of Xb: 0.06 mag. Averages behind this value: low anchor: 1.5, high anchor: 1.64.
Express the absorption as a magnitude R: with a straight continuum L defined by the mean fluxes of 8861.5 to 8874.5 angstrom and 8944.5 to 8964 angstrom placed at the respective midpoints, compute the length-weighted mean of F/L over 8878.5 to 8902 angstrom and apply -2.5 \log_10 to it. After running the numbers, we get 0.12 mag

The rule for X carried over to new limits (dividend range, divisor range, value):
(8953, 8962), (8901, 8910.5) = 1.14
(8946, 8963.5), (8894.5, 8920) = 1.11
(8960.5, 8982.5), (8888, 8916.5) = 1.26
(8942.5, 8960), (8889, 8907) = 1.11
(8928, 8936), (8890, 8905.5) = 1.09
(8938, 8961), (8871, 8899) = 1.09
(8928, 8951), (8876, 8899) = 1.08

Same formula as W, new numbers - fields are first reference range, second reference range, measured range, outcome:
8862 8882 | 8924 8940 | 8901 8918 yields 0.9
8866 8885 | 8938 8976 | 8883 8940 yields 3.4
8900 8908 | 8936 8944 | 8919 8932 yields -0.7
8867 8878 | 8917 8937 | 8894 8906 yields 0.8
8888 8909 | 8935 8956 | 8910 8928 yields -0.4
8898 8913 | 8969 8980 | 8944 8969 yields 2.2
